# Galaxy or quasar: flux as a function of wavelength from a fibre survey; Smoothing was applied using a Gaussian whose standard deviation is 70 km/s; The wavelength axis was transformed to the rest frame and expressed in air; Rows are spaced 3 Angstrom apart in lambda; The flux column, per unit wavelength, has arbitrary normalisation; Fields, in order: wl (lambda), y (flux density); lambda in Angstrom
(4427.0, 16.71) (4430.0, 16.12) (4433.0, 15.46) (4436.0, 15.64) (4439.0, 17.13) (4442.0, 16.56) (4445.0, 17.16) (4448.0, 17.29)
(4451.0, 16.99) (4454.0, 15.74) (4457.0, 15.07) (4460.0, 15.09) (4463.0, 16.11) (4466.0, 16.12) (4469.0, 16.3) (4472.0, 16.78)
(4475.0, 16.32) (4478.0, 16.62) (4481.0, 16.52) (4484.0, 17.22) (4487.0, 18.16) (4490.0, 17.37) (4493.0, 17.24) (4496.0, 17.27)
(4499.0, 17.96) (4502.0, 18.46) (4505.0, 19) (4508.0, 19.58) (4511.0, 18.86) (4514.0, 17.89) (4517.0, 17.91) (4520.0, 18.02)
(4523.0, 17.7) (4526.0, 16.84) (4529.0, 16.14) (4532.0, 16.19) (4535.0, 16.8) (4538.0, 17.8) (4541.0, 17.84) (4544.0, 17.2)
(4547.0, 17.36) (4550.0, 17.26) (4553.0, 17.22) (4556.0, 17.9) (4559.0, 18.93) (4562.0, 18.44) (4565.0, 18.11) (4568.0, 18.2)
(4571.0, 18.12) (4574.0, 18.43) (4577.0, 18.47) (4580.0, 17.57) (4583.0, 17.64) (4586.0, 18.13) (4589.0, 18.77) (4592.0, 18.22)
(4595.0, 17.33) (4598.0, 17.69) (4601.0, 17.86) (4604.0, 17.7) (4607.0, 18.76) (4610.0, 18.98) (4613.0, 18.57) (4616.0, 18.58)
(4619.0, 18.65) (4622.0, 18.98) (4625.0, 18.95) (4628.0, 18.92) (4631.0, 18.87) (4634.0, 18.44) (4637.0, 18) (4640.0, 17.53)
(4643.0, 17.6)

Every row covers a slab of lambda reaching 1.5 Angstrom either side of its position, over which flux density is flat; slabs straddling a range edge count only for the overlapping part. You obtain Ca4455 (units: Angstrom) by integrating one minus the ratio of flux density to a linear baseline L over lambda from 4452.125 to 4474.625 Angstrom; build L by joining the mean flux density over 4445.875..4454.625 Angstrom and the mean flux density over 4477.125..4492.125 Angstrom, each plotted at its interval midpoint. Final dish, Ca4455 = 1.37 Angstrom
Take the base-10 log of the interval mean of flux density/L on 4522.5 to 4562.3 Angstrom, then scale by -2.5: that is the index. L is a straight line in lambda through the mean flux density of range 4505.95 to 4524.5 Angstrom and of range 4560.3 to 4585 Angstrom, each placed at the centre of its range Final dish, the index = 0.054 mag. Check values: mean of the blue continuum 18.3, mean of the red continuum 18.1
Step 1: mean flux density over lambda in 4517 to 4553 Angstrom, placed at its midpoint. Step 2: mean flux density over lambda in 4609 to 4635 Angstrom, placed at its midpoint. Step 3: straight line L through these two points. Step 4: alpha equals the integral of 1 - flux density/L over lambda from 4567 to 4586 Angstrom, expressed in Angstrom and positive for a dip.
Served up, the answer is -0.1 Angstrom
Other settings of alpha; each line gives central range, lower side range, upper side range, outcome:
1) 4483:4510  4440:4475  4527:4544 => -2.3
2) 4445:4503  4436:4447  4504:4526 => 2.3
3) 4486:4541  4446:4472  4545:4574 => -2.0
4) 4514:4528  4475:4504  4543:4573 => 0.0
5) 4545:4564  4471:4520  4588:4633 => 0.3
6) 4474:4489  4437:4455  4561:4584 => 0.2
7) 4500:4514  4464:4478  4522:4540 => -1.8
